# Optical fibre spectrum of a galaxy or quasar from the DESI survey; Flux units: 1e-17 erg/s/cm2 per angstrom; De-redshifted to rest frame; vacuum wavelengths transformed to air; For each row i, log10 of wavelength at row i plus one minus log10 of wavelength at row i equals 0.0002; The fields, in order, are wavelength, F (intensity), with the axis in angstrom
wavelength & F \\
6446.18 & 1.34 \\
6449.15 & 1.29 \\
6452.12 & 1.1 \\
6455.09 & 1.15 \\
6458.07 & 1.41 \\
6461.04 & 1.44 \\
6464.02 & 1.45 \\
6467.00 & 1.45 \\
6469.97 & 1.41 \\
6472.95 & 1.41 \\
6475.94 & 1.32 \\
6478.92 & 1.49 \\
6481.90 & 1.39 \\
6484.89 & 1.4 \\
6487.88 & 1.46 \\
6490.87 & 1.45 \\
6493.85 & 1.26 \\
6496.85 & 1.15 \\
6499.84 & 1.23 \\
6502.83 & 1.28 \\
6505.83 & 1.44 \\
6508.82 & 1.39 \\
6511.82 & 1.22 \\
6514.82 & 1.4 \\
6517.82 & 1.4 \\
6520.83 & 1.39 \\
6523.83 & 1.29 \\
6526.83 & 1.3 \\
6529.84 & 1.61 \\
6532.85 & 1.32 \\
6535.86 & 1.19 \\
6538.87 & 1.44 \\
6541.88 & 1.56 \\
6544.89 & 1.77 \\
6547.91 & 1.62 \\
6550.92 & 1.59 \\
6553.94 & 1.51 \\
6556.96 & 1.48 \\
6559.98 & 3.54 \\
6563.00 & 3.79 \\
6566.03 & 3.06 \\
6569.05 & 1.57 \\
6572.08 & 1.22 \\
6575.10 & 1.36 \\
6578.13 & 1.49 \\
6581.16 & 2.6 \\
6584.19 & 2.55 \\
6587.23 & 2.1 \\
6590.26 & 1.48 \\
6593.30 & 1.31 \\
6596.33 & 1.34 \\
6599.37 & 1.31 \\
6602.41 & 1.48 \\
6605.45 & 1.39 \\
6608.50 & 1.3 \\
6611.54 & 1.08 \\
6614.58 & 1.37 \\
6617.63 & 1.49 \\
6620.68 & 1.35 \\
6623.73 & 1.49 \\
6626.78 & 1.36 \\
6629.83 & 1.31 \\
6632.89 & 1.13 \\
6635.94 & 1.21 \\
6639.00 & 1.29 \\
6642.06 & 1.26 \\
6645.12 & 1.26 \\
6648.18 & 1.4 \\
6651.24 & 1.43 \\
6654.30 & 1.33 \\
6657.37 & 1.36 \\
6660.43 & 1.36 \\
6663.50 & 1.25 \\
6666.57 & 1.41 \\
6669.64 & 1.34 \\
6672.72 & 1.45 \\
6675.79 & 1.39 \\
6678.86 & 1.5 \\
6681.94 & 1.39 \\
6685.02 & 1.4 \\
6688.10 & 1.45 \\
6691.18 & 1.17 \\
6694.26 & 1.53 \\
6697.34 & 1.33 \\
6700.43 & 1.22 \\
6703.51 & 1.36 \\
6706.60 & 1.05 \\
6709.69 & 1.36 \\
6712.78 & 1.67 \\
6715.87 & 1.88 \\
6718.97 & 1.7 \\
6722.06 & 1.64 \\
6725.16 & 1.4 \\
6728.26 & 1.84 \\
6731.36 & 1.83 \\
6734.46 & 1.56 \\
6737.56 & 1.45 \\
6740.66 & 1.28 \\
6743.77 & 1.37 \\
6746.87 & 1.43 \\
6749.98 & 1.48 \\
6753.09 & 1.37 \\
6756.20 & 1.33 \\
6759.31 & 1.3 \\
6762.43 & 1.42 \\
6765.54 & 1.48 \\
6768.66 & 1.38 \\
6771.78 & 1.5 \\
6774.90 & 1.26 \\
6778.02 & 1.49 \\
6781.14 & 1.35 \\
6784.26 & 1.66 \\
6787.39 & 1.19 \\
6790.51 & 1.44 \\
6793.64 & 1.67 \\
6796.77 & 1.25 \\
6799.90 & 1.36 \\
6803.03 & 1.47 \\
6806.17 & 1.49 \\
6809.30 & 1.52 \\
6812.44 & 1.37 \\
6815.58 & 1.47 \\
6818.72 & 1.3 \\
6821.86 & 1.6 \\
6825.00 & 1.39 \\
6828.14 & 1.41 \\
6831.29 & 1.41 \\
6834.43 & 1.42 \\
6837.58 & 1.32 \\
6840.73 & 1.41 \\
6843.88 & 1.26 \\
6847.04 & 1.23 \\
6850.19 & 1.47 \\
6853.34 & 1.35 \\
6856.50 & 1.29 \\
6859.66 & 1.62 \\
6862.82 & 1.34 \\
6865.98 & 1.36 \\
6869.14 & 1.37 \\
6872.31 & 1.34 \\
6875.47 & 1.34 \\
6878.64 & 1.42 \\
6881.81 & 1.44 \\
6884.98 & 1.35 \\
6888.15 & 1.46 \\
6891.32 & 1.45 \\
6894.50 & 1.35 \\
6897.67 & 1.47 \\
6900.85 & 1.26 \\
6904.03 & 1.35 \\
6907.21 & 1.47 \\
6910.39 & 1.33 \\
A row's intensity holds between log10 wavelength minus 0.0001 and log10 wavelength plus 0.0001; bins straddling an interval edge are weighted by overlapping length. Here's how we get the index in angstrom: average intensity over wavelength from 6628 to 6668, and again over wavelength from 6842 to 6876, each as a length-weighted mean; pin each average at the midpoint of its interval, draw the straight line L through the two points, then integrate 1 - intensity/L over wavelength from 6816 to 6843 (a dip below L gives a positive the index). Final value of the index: -1.03 angstrom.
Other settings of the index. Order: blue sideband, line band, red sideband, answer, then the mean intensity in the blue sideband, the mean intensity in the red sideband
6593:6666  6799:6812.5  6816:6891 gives -0.76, 1.33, 1.39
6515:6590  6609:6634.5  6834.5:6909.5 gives 5.88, 1.81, 1.38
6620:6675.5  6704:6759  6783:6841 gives -4.74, 1.33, 1.43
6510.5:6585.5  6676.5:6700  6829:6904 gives 3.11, 1.77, 1.38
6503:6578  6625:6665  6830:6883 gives 6.88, 1.68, 1.38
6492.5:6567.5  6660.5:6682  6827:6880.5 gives 1.99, 1.65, 1.37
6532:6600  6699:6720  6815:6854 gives 1.85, 1.85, 1.39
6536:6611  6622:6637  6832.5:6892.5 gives 3.66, 1.81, 1.38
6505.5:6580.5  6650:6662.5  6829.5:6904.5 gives 1.74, 1.69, 1.38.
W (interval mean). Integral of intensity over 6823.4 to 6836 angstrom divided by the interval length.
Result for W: 1.41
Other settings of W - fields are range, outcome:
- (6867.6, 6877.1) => 1.35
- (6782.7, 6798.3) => 1.44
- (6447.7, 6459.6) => 1.24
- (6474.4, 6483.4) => 1.4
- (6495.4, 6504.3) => 1.22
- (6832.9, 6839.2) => 1.37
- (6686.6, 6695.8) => 1.38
